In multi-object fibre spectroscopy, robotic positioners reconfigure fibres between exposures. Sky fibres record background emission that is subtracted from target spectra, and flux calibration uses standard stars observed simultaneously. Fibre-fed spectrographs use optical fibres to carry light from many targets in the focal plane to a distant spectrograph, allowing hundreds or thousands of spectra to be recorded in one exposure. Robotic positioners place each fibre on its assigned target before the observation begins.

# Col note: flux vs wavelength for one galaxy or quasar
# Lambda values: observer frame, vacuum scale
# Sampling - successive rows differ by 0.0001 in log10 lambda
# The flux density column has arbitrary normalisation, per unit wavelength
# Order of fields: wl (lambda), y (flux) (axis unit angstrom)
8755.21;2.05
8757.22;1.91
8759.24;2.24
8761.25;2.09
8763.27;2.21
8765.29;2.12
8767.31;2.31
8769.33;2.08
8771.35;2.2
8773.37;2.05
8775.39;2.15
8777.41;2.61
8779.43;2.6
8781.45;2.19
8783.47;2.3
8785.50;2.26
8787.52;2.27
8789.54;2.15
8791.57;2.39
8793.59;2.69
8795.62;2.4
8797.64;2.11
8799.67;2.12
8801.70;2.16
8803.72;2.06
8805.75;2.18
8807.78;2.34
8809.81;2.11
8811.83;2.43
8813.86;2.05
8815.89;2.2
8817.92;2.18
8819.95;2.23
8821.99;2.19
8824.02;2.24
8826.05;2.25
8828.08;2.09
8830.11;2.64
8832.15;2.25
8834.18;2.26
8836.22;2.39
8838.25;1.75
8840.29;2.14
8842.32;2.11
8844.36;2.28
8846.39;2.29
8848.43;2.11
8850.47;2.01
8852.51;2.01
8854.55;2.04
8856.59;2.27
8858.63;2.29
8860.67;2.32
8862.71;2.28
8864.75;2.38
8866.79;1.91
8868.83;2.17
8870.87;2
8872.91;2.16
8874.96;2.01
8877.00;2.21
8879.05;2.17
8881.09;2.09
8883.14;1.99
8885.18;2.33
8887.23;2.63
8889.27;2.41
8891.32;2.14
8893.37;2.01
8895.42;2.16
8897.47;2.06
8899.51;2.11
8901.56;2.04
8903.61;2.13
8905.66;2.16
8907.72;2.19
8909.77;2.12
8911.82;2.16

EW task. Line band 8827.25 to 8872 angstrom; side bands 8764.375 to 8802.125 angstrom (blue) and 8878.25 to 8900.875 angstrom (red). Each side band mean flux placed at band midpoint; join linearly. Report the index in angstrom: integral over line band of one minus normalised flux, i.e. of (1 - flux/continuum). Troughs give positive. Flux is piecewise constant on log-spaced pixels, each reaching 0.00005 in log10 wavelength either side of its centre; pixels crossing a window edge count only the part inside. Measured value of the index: 0.80 angstrom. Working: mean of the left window 2.27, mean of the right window 2.19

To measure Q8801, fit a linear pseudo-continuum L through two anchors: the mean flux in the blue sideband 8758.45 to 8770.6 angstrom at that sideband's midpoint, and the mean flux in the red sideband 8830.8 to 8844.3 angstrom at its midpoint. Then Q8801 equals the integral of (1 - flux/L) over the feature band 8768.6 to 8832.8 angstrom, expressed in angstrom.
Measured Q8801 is -2.5 angstrom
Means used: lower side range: 2.17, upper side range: 2.17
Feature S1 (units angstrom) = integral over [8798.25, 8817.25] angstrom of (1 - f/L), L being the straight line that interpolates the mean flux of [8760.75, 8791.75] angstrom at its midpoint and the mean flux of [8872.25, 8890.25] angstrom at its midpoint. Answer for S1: 0.5 angstrom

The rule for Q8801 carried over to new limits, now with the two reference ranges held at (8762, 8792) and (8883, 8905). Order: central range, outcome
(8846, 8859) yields 0.5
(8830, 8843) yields 0.2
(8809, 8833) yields -0.1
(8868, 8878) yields 0.4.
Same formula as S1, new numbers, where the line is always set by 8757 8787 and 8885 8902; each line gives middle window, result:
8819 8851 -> 0.22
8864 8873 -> 0.41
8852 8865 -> -0.06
